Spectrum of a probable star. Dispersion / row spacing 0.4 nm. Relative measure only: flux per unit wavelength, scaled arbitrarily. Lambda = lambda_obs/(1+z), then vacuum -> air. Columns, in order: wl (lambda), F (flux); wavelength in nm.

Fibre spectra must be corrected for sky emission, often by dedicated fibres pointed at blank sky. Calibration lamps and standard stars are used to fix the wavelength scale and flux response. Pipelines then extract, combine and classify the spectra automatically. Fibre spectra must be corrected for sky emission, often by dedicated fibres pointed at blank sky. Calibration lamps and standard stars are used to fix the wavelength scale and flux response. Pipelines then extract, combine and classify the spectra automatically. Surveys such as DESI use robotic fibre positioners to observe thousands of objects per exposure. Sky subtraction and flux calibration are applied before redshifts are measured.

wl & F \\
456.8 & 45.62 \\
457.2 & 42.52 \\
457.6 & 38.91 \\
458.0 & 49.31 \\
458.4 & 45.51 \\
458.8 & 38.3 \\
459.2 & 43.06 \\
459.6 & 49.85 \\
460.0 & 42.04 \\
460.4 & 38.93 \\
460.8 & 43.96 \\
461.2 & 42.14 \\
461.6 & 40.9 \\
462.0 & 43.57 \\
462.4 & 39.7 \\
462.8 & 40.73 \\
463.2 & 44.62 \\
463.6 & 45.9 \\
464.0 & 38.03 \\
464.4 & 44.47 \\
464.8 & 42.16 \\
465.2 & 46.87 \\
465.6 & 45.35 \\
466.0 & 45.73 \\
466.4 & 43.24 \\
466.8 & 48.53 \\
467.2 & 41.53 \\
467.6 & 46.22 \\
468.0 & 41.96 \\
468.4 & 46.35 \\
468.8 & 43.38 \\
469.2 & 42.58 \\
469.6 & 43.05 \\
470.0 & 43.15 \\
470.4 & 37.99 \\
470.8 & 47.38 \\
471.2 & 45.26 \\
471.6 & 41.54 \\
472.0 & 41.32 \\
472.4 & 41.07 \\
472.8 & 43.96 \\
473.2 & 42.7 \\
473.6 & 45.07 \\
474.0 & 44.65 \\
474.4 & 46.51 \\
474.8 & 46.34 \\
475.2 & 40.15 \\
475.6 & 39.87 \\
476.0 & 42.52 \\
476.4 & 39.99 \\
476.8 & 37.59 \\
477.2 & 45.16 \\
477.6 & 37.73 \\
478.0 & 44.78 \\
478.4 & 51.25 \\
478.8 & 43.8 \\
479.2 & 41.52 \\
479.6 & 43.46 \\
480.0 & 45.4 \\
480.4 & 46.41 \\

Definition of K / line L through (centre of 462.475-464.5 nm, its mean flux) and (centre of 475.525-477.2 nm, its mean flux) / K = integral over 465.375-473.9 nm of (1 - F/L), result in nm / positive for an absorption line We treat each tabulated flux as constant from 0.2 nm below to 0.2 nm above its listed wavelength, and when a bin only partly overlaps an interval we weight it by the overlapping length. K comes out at -0.43 nm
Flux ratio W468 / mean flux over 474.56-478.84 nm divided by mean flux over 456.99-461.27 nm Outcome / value 1.0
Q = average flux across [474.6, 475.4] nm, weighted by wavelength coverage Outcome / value 43.2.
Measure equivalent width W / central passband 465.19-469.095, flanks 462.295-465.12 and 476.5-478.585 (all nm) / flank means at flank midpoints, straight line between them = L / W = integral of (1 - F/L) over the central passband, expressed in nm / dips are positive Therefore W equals -0.19 nm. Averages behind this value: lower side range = 42.5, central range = 44.8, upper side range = 43.1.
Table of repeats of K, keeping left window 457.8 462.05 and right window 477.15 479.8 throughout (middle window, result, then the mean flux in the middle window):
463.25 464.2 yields 0.02 nm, 42.4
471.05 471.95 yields 0.02 nm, 43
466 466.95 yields -0.05 nm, 45.7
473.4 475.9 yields 0.00 nm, 43.7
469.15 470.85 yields 0.05 nm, 42.5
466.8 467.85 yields -0.03 nm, 44.7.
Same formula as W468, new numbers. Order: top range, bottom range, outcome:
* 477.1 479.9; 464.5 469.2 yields 0.99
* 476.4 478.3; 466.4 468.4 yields 0.93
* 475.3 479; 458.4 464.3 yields 1.00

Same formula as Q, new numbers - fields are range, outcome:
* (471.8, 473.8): 42.8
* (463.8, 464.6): 41.2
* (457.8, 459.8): 45.2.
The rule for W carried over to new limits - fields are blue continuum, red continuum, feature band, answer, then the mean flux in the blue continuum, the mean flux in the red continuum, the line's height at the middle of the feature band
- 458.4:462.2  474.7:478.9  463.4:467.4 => -0.14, 42.7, 42.5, 42.6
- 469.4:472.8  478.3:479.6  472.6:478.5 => 0.10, 42.7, 44.8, 43.9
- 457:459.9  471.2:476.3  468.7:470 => 0.01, 43.9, 43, 43.3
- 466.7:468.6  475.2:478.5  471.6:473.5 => 0.04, 44.7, 42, 43.3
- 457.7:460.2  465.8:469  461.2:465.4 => 0.18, 44.4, 44.6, 44.5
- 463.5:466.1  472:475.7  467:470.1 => 0.01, 43.9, 43.4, 43.7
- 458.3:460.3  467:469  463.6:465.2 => 0.03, 43.4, 43.9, 43.7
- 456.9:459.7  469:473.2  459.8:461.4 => 0.07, 43.8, 42.7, 43.6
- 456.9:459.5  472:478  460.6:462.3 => 0.03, 43.3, 42.4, 43.1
